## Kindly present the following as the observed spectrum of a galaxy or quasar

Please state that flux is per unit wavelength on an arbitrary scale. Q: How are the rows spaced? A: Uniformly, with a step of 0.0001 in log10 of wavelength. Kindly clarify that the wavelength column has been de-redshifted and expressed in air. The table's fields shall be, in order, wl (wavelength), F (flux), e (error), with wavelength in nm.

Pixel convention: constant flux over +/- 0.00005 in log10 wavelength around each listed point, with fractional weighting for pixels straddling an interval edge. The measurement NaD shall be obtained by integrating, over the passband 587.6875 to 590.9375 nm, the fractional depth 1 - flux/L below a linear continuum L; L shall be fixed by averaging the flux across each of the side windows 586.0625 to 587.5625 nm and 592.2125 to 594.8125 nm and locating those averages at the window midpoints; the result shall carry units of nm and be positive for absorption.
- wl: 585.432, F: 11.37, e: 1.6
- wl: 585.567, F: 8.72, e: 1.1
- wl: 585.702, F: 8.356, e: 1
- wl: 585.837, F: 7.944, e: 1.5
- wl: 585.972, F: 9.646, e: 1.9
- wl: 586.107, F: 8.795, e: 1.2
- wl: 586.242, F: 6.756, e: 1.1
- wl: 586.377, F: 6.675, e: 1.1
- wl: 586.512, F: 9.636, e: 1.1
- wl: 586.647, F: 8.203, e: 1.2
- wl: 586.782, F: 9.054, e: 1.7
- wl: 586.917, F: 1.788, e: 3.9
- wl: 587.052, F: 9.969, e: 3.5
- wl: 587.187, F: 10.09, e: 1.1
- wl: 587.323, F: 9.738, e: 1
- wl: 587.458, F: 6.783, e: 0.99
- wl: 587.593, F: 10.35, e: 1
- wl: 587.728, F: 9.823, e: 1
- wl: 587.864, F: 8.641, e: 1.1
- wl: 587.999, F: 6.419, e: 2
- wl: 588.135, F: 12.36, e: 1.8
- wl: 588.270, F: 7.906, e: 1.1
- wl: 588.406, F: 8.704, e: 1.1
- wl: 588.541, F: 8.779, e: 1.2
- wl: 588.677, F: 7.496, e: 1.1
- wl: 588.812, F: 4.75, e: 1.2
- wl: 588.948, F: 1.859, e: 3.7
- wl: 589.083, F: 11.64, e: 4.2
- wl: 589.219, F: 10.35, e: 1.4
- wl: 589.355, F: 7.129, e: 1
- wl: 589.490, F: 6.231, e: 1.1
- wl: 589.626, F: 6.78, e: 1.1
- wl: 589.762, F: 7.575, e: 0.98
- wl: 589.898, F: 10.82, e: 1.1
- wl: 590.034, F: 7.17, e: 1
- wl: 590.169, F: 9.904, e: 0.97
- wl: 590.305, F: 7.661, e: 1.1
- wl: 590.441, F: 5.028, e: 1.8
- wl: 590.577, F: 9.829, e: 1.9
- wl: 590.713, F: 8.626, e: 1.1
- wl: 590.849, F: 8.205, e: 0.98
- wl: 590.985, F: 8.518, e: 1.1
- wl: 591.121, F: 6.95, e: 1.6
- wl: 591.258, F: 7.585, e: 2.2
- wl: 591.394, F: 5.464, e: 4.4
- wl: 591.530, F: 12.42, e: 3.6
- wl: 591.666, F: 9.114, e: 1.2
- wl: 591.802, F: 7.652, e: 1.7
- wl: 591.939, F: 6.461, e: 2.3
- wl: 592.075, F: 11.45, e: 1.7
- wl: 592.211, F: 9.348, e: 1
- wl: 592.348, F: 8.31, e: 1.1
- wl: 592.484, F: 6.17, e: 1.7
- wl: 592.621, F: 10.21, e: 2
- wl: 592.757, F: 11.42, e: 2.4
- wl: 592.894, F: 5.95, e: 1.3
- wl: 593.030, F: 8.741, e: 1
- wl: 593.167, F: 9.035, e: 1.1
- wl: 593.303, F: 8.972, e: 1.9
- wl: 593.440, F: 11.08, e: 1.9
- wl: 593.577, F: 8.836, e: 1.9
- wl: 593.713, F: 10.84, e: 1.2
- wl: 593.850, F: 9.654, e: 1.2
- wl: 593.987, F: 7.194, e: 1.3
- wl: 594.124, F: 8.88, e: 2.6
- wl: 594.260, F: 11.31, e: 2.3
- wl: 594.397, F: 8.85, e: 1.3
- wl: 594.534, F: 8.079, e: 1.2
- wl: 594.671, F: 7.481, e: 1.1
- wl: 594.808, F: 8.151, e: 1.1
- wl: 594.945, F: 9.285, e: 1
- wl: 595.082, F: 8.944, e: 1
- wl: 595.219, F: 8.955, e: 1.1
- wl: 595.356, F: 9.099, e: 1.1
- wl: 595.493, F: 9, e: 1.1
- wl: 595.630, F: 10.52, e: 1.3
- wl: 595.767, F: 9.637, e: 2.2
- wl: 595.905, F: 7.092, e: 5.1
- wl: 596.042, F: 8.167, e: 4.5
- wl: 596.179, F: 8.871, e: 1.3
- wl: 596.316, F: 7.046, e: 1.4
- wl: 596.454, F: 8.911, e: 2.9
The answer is 0.11 nm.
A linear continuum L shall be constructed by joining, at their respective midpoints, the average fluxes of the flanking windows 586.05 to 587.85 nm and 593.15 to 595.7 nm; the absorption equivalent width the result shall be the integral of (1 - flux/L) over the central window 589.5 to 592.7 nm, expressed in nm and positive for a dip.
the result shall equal 0.18 nm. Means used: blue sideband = 8.29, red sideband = 9.17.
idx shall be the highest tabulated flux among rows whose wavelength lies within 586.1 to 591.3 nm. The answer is 12.36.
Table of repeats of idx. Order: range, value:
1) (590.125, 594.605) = 12.42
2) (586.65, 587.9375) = 10.35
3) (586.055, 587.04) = 9.636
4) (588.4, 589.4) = 11.64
